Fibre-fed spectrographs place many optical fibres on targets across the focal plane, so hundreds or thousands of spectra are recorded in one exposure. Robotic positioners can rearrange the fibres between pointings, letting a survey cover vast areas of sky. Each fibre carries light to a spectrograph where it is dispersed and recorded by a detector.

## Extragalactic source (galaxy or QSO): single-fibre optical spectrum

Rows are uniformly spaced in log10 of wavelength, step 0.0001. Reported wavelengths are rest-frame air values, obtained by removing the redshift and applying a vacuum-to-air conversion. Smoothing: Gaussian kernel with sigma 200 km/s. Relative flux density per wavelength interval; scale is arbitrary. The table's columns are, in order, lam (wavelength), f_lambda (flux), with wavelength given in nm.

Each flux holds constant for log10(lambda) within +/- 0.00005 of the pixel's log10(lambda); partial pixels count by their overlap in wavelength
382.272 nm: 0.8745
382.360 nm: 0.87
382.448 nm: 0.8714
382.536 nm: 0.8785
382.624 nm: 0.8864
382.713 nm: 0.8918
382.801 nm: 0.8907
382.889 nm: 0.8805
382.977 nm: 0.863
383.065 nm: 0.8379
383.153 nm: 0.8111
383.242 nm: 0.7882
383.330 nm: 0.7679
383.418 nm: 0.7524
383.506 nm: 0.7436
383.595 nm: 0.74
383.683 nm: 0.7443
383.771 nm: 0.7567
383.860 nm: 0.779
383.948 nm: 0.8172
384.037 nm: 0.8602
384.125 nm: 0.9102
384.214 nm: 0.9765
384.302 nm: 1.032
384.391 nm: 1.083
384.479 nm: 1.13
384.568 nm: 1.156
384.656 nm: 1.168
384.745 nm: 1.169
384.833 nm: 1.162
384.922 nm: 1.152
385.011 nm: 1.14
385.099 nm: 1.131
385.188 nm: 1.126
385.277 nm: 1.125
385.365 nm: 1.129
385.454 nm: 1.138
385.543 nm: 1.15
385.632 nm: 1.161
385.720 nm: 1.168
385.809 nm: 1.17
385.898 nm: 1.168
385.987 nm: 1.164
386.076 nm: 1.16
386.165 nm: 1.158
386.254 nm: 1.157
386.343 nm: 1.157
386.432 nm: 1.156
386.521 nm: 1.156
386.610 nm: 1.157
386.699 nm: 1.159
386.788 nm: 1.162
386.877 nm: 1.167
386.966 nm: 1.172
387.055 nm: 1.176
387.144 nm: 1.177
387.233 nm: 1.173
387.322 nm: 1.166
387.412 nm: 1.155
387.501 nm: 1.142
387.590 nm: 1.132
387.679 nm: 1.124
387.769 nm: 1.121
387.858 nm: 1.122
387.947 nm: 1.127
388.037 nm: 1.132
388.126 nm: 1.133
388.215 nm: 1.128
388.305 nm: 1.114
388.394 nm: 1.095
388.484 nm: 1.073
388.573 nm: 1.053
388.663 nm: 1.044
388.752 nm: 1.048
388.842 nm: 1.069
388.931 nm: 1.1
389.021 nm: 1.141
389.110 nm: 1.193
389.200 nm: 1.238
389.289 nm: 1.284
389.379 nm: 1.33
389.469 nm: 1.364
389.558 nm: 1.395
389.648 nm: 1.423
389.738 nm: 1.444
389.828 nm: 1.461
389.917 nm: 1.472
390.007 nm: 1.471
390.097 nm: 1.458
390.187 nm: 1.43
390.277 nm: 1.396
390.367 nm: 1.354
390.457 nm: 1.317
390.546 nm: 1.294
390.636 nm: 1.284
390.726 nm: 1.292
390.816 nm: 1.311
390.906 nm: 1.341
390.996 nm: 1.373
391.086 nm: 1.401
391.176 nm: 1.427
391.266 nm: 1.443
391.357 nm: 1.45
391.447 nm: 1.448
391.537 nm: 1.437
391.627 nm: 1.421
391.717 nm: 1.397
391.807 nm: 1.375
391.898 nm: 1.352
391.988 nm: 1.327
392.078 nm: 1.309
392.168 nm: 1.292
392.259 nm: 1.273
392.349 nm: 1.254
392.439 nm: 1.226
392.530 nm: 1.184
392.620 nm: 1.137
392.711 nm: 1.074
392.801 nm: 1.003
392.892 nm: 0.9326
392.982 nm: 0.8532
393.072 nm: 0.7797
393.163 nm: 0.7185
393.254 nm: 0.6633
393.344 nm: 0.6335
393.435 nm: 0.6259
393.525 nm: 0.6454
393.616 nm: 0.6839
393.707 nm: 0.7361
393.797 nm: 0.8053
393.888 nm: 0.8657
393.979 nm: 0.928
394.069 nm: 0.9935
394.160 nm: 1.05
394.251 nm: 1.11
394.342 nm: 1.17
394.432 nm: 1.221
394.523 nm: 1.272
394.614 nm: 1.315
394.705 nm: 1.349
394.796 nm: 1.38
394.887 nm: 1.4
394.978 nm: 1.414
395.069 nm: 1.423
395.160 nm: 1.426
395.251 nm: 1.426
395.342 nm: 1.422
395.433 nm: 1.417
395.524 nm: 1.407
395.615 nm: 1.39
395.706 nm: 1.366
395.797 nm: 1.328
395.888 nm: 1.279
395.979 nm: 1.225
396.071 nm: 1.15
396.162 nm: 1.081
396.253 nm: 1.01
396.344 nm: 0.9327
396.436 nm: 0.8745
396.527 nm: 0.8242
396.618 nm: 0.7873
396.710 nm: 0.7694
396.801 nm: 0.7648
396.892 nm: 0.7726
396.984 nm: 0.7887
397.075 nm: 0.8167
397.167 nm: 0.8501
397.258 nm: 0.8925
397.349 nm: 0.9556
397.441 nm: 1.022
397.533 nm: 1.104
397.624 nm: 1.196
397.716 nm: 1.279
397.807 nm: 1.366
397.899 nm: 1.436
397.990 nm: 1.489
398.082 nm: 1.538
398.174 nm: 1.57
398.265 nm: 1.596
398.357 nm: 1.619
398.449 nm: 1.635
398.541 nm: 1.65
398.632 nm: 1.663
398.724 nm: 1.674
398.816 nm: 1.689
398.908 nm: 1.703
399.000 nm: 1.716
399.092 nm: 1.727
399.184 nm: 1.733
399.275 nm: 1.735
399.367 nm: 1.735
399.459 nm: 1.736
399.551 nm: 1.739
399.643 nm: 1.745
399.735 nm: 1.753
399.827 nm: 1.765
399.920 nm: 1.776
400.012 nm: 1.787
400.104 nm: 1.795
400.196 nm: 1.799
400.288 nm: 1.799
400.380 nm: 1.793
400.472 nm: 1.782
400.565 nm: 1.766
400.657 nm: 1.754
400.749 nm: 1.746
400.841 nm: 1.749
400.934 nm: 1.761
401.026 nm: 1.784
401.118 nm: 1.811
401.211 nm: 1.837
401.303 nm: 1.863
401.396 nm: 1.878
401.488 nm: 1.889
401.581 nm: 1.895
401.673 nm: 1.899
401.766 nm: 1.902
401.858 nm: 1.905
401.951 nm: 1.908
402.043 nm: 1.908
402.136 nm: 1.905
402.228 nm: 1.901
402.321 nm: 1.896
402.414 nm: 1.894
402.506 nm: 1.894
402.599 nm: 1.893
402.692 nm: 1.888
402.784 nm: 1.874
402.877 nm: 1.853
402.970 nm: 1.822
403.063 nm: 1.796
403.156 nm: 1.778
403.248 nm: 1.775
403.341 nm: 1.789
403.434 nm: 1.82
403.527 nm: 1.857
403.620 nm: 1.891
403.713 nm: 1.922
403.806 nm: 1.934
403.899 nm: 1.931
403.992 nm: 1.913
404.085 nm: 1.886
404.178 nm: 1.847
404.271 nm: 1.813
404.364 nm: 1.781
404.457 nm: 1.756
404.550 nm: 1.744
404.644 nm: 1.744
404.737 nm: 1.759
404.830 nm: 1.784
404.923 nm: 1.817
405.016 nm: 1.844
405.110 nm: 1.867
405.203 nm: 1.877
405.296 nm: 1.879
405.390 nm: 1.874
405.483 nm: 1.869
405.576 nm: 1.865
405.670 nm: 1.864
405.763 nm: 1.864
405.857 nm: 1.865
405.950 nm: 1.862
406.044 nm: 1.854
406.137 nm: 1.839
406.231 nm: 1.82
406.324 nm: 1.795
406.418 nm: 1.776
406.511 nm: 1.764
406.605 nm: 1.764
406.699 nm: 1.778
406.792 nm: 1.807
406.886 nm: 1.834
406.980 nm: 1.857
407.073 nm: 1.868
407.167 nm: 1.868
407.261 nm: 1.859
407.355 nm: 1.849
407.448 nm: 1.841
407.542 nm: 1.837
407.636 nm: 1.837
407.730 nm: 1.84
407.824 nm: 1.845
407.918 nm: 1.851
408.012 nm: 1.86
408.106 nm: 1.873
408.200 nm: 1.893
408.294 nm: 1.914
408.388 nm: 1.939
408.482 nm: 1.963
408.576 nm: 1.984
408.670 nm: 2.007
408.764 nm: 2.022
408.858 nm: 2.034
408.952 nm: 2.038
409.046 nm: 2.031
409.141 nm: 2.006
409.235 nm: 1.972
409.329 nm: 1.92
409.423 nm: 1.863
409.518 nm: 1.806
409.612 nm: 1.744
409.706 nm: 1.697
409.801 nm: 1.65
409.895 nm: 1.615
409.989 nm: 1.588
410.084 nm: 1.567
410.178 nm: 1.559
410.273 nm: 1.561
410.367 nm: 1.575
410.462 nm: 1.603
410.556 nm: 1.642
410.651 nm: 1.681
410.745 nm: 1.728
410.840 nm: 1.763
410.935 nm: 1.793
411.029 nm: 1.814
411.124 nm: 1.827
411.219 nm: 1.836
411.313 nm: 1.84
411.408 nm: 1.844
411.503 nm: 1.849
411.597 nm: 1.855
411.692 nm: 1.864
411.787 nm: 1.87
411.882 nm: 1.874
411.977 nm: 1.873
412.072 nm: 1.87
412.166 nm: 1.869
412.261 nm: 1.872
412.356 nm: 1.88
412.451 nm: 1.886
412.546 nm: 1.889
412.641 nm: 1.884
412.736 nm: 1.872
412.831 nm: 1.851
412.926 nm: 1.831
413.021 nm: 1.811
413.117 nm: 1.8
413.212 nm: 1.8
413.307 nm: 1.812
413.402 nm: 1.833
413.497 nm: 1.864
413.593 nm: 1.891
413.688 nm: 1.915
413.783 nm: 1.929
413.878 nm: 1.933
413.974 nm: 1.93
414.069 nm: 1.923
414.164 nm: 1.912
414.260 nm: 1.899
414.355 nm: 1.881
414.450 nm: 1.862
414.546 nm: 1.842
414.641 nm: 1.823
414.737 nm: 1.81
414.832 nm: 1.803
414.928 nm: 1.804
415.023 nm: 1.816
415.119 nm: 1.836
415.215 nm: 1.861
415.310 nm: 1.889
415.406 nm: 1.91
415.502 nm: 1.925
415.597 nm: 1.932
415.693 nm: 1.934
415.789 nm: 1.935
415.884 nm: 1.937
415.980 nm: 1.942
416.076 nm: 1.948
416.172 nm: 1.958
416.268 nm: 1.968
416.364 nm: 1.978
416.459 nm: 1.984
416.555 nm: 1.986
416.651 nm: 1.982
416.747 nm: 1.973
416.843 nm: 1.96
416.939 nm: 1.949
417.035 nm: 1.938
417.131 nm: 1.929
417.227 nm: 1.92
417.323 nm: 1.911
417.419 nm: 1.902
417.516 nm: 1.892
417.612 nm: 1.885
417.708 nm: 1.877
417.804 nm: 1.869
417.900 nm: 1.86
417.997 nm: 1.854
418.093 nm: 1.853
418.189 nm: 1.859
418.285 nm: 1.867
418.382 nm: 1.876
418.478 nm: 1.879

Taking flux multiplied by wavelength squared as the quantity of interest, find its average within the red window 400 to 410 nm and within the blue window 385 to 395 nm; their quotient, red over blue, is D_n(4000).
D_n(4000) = 1.7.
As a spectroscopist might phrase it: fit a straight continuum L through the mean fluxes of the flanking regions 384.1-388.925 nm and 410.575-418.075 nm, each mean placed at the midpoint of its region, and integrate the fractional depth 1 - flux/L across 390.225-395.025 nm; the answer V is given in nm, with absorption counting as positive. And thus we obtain 0.463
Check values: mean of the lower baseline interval 1.13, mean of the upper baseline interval 1.88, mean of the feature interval 1.16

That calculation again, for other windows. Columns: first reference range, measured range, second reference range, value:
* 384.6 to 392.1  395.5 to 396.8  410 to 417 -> 0.31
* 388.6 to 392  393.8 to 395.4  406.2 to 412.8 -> 0.24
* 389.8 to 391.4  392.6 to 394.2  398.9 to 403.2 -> 0.71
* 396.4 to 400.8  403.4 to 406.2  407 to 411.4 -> -0.30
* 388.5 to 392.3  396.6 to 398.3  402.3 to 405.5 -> 0.52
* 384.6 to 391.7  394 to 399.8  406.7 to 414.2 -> 0.61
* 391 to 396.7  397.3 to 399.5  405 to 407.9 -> -0.18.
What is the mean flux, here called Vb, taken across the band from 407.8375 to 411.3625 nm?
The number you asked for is 1.81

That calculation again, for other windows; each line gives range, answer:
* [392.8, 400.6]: 1.28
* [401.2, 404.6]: 1.86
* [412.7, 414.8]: 1.86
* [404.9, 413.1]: 1.83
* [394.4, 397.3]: 1.15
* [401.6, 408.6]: 1.85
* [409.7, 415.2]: 1.81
